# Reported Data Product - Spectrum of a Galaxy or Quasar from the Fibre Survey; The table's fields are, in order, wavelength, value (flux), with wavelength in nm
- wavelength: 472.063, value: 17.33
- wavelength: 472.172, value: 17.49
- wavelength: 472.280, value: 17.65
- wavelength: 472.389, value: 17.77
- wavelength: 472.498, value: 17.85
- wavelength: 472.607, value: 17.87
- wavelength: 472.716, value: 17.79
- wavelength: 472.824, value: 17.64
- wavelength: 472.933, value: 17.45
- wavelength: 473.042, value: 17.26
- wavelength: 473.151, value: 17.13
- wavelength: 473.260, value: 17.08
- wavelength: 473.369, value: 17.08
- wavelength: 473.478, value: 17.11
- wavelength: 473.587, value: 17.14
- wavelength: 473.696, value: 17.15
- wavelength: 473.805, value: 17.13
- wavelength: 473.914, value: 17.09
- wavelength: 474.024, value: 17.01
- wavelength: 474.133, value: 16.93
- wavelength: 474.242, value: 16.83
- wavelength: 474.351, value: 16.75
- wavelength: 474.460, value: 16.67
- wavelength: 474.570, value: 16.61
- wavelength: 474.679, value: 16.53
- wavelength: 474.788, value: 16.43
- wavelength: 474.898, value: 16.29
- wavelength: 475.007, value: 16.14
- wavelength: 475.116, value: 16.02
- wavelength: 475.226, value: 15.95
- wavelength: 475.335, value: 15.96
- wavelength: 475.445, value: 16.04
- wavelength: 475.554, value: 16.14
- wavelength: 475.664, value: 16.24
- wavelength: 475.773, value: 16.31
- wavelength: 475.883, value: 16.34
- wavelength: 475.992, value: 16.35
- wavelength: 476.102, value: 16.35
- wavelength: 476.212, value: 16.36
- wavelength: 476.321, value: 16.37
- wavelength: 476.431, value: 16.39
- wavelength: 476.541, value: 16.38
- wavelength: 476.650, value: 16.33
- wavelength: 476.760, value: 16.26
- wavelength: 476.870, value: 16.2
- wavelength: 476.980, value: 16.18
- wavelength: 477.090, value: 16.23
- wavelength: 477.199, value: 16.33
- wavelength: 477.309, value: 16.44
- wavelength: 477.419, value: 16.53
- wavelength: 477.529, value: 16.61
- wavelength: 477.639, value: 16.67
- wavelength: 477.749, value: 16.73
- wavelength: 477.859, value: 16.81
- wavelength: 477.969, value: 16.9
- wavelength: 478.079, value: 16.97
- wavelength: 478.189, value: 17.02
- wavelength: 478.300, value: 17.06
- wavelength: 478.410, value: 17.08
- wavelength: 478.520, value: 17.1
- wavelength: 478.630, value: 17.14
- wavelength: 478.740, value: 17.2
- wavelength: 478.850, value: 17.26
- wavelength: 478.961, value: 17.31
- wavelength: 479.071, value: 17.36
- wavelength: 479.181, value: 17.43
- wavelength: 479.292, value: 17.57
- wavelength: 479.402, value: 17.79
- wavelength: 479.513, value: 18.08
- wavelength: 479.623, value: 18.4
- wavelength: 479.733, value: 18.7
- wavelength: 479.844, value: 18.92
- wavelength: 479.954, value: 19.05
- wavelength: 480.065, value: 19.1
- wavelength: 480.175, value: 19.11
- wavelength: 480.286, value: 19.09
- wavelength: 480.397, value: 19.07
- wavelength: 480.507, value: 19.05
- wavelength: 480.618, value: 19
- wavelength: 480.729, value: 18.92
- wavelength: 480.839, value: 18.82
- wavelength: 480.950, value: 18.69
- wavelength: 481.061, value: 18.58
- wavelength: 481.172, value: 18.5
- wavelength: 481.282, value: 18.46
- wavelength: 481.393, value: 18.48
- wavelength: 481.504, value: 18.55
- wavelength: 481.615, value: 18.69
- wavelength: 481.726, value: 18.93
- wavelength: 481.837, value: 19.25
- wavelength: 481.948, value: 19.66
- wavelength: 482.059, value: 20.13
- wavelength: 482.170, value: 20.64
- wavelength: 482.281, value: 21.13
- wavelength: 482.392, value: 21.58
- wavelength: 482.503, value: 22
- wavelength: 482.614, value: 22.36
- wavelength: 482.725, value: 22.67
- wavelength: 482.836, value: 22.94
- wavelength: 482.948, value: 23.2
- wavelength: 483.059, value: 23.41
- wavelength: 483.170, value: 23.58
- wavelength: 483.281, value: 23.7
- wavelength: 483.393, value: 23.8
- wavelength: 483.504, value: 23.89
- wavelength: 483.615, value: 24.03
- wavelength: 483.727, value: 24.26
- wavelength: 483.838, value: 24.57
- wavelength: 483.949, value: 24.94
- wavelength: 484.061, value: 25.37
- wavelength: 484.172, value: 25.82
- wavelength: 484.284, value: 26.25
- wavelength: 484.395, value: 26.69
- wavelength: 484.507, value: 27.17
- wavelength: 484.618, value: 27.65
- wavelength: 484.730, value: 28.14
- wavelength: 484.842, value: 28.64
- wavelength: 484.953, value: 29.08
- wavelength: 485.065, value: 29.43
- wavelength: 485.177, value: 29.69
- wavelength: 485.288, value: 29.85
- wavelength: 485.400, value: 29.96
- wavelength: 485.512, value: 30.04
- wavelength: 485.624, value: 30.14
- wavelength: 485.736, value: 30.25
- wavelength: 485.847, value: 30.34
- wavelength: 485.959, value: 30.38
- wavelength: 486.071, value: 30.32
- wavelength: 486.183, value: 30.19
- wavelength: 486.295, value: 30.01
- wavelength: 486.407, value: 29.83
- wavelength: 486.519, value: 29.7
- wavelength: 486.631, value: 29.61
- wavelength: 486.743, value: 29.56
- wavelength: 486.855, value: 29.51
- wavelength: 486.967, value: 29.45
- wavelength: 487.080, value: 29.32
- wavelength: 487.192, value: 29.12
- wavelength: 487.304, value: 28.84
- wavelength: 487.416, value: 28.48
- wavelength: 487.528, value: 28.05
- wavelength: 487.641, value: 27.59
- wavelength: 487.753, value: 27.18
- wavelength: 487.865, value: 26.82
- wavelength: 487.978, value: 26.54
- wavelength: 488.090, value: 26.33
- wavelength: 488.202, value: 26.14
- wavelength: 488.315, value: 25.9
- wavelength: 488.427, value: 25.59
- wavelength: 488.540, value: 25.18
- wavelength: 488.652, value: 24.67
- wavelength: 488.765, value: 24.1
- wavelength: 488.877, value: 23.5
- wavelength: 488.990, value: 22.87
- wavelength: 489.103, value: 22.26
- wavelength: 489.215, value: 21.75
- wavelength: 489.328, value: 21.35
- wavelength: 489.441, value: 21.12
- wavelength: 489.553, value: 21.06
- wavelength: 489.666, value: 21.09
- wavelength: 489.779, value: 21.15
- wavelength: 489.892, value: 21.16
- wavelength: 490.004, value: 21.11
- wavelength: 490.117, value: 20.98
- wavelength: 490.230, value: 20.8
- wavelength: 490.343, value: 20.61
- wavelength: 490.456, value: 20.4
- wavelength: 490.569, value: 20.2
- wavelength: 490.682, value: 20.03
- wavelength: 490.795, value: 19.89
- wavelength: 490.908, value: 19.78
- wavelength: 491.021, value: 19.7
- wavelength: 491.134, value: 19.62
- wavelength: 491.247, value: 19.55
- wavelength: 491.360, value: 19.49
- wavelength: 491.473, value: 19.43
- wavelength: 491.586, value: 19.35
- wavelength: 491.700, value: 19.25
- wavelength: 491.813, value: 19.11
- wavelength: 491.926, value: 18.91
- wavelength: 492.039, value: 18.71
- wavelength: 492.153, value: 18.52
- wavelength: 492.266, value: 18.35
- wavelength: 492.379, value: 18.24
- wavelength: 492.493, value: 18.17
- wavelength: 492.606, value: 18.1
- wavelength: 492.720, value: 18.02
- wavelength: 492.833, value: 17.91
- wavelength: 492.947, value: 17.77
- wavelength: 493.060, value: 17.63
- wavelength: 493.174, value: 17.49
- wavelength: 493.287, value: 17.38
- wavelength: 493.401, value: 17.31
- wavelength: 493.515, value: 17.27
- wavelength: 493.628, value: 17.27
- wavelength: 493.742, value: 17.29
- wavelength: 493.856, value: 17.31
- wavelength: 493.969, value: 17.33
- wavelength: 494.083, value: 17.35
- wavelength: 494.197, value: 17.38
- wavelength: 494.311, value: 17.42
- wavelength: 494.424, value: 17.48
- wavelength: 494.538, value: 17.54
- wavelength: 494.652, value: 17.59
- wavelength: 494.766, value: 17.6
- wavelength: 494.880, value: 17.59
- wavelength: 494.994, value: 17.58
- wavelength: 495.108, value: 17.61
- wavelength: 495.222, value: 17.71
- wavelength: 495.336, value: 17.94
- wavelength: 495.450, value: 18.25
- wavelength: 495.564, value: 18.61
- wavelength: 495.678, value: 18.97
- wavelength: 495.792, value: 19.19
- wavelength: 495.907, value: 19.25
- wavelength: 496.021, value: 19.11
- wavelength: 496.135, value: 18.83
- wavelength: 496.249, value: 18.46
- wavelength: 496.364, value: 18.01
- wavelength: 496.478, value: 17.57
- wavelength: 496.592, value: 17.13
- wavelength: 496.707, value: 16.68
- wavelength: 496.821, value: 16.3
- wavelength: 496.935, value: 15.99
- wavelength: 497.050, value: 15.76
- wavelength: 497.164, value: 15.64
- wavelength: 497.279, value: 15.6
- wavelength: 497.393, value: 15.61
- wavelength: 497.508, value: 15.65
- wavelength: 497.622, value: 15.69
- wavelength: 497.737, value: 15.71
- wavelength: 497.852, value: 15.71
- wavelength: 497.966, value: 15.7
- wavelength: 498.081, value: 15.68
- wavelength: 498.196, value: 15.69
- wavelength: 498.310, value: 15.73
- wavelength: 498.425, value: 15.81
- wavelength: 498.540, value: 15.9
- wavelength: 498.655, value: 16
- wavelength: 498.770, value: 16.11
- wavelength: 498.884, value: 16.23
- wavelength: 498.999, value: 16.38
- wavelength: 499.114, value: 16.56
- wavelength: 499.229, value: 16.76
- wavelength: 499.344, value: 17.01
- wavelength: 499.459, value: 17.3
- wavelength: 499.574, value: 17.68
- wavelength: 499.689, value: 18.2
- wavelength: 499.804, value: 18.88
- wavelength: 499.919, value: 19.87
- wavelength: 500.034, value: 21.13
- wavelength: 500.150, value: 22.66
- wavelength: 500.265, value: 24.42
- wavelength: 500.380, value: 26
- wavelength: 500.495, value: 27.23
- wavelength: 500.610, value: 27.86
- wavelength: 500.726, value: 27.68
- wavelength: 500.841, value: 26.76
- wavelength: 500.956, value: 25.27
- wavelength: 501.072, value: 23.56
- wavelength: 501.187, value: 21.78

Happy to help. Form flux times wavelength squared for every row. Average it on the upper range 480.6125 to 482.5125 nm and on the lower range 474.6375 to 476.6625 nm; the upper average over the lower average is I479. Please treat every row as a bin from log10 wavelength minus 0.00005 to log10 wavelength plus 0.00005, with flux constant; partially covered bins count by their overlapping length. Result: 1.22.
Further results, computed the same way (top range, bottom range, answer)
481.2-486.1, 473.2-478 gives 1.55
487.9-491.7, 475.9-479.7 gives 1.36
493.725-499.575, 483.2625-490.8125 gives 0.68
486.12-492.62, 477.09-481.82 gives 1.36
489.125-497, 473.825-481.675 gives 1.15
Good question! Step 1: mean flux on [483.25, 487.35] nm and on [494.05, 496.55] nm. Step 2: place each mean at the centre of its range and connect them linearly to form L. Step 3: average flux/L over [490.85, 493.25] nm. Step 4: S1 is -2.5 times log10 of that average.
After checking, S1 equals 0.14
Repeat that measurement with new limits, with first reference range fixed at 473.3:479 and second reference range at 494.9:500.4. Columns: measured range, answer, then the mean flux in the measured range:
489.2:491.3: -0.19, 20.6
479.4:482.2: -0.13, 18.9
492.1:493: -0.05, 18.1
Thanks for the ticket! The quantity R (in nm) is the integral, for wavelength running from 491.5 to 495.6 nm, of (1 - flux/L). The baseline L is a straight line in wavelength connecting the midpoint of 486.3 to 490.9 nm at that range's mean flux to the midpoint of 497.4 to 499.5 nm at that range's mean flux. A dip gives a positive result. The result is 0.49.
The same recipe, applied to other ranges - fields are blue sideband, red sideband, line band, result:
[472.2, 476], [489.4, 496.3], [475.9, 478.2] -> 0.09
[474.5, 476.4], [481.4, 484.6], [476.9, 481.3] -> 0.39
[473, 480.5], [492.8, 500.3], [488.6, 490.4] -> -0.48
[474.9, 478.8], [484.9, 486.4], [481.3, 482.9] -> 0.27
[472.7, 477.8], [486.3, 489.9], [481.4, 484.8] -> -0.12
